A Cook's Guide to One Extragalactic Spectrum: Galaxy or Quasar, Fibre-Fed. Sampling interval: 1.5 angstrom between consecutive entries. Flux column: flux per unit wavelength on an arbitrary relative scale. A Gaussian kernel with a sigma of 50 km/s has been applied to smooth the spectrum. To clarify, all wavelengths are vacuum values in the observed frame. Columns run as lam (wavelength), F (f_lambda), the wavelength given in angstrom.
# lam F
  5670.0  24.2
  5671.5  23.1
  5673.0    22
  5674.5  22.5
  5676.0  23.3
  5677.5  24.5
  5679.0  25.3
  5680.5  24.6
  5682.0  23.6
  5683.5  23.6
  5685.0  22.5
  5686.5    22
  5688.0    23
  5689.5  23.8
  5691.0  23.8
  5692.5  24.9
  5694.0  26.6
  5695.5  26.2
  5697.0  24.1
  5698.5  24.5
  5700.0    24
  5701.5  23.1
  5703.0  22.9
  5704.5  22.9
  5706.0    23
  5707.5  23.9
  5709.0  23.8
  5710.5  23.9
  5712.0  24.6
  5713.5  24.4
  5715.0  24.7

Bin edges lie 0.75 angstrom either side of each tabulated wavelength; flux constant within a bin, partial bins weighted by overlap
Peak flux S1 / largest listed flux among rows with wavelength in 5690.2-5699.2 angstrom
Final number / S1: 26.6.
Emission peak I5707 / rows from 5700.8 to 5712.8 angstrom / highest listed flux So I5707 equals 24.6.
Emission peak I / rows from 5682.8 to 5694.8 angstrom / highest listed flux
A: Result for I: 26.6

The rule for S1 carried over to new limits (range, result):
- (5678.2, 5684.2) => 25.3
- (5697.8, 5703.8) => 24.5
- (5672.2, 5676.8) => 23.3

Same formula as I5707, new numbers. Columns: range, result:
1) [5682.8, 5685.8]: 23.6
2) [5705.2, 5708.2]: 23.9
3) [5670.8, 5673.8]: 23.1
